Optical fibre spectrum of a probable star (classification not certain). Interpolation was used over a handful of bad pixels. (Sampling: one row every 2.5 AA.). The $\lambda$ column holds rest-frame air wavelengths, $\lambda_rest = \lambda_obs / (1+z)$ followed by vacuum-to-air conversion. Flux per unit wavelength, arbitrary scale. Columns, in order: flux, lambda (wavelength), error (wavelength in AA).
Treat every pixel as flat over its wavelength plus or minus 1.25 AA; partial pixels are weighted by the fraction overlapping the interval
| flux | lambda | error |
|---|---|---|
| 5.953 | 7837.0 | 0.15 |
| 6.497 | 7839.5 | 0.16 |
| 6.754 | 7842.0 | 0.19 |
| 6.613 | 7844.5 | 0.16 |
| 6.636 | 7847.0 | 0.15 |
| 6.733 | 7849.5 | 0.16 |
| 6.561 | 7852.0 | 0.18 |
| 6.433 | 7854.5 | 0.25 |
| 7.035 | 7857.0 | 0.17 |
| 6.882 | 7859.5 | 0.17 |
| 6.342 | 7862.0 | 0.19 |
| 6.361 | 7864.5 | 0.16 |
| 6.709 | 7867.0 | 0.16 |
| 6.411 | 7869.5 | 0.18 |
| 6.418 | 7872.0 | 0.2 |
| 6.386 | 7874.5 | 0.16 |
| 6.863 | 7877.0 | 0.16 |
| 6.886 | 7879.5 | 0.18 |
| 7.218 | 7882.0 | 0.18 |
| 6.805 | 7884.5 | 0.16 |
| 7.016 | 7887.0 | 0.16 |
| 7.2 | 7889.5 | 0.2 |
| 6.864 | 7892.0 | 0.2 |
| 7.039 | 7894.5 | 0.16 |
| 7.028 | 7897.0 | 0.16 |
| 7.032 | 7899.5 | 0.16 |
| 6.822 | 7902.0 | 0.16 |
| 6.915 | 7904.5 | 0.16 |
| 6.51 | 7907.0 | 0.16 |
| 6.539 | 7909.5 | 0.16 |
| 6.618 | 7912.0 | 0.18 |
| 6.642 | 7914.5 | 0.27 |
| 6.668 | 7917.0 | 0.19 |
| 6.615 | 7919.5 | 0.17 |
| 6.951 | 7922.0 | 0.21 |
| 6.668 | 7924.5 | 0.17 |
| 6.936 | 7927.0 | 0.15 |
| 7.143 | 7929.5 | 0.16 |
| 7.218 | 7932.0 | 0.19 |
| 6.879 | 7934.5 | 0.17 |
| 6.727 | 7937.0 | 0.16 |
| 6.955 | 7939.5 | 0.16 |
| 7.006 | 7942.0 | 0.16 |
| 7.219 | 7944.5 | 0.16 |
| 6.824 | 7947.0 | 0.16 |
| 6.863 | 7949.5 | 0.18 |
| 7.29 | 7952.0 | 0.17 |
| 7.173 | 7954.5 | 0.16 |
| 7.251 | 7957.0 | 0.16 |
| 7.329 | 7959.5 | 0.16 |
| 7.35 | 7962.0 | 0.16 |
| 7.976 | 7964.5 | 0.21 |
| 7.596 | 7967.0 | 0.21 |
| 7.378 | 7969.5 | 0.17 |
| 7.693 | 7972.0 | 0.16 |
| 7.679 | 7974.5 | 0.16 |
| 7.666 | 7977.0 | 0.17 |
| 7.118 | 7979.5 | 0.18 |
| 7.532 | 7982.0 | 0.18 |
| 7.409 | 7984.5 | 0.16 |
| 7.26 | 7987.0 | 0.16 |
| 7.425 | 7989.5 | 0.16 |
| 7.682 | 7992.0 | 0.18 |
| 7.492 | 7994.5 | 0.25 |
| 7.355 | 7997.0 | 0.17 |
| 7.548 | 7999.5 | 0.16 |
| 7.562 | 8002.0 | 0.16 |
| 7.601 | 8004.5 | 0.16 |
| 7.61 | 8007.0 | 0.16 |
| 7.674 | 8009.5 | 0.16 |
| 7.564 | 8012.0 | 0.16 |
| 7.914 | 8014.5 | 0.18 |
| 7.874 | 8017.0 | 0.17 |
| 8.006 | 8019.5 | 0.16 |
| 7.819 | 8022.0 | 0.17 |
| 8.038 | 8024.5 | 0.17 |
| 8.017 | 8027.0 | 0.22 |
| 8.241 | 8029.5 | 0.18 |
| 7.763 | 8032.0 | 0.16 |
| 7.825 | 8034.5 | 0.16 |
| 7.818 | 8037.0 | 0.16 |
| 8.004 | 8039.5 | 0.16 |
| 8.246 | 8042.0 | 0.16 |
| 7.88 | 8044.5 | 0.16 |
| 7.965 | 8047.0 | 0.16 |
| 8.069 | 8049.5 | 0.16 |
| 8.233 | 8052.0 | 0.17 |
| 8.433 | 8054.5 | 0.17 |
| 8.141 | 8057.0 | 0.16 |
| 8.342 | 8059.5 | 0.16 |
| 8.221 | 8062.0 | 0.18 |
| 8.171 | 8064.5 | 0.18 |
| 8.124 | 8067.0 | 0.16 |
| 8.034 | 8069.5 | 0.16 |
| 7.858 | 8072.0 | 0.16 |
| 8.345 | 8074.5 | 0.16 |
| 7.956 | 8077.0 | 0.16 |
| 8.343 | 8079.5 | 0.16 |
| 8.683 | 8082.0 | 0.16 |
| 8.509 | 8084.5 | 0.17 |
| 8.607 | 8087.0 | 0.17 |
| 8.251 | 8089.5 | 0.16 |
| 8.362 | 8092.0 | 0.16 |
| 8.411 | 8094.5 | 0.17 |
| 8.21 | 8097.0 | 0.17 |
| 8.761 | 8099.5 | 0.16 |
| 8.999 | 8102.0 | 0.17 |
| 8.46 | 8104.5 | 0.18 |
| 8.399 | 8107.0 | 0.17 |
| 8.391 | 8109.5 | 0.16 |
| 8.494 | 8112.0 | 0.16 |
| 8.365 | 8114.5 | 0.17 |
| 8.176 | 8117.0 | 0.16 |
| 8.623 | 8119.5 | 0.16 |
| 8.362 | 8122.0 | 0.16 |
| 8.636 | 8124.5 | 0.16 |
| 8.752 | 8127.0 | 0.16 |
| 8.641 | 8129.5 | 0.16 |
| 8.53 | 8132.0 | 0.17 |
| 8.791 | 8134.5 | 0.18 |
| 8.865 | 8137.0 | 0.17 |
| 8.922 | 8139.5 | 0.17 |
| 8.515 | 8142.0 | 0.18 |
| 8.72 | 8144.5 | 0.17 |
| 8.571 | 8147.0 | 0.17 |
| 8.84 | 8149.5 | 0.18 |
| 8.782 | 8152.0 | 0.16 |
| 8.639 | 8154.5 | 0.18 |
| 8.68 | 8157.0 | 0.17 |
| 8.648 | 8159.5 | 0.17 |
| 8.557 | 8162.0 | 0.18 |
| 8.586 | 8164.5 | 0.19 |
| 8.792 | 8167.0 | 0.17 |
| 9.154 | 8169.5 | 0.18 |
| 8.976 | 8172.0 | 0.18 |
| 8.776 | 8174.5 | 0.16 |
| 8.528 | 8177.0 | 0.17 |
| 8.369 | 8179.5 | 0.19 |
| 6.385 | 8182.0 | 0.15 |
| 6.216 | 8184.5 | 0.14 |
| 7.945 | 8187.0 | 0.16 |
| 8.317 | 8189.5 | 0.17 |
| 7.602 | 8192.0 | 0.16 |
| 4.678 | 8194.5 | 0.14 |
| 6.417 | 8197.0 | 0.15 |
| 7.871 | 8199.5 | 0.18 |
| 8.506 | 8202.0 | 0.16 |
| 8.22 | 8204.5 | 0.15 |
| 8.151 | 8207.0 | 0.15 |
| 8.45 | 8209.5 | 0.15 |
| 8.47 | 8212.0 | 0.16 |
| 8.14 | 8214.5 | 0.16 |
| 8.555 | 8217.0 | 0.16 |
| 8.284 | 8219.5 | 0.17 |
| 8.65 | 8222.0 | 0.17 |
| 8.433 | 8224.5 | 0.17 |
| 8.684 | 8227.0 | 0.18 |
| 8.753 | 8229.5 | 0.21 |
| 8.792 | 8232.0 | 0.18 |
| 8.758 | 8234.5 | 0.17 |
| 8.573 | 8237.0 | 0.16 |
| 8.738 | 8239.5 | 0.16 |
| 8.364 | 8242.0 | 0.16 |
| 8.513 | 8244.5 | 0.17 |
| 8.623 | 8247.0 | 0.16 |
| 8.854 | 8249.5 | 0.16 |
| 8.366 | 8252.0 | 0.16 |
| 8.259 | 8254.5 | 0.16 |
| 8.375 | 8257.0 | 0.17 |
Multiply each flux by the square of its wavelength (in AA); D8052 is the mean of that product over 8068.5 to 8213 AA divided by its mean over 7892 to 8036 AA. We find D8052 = 1.19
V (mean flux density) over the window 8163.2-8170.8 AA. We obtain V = 8.84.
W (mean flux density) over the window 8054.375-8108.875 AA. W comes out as 8.35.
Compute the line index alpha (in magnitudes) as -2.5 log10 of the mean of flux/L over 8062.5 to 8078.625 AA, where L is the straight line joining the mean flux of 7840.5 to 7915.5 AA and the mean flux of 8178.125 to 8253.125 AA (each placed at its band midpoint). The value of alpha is -0.08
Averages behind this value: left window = 6.74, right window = 8.09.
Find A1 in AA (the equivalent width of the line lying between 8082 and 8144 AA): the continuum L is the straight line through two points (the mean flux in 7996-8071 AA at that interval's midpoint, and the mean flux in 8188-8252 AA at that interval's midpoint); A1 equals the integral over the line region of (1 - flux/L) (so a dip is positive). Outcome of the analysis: -3.8 AA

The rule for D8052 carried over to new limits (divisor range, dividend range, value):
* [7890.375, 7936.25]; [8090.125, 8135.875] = 1.31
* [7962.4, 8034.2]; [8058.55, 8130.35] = 1.12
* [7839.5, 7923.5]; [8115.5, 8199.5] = 1.31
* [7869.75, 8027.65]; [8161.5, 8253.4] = 1.22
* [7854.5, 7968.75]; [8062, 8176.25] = 1.30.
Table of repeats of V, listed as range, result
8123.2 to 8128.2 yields 8.69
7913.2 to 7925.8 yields 6.71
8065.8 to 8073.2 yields 8.01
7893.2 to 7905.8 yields 6.96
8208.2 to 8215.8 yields 8.35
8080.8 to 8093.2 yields 8.48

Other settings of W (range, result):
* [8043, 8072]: 8.14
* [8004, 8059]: 7.95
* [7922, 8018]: 7.35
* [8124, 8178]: 8.72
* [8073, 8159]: 8.55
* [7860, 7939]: 6.79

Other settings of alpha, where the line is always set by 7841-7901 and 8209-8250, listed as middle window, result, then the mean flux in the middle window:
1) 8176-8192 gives 0.10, 7.61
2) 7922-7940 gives 0.02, 6.93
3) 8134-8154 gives -0.08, 8.75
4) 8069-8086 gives -0.06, 8.26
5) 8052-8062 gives -0.08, 8.29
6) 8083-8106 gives -0.08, 8.51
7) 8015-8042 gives -0.06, 7.95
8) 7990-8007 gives -0.02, 7.54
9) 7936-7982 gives -0.01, 7.29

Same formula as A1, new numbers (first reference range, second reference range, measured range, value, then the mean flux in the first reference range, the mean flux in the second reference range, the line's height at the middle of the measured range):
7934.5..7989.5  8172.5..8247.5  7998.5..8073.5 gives -4.2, 7.29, 8.1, 7.53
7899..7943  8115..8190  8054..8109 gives -2.6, 6.82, 8.48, 7.97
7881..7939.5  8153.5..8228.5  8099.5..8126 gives -2.5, 6.87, 8.12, 7.77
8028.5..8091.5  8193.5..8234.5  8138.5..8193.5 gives -1.6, 8.16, 8.11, 8.13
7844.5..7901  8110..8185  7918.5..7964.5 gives 1.0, 6.76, 8.52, 7.2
